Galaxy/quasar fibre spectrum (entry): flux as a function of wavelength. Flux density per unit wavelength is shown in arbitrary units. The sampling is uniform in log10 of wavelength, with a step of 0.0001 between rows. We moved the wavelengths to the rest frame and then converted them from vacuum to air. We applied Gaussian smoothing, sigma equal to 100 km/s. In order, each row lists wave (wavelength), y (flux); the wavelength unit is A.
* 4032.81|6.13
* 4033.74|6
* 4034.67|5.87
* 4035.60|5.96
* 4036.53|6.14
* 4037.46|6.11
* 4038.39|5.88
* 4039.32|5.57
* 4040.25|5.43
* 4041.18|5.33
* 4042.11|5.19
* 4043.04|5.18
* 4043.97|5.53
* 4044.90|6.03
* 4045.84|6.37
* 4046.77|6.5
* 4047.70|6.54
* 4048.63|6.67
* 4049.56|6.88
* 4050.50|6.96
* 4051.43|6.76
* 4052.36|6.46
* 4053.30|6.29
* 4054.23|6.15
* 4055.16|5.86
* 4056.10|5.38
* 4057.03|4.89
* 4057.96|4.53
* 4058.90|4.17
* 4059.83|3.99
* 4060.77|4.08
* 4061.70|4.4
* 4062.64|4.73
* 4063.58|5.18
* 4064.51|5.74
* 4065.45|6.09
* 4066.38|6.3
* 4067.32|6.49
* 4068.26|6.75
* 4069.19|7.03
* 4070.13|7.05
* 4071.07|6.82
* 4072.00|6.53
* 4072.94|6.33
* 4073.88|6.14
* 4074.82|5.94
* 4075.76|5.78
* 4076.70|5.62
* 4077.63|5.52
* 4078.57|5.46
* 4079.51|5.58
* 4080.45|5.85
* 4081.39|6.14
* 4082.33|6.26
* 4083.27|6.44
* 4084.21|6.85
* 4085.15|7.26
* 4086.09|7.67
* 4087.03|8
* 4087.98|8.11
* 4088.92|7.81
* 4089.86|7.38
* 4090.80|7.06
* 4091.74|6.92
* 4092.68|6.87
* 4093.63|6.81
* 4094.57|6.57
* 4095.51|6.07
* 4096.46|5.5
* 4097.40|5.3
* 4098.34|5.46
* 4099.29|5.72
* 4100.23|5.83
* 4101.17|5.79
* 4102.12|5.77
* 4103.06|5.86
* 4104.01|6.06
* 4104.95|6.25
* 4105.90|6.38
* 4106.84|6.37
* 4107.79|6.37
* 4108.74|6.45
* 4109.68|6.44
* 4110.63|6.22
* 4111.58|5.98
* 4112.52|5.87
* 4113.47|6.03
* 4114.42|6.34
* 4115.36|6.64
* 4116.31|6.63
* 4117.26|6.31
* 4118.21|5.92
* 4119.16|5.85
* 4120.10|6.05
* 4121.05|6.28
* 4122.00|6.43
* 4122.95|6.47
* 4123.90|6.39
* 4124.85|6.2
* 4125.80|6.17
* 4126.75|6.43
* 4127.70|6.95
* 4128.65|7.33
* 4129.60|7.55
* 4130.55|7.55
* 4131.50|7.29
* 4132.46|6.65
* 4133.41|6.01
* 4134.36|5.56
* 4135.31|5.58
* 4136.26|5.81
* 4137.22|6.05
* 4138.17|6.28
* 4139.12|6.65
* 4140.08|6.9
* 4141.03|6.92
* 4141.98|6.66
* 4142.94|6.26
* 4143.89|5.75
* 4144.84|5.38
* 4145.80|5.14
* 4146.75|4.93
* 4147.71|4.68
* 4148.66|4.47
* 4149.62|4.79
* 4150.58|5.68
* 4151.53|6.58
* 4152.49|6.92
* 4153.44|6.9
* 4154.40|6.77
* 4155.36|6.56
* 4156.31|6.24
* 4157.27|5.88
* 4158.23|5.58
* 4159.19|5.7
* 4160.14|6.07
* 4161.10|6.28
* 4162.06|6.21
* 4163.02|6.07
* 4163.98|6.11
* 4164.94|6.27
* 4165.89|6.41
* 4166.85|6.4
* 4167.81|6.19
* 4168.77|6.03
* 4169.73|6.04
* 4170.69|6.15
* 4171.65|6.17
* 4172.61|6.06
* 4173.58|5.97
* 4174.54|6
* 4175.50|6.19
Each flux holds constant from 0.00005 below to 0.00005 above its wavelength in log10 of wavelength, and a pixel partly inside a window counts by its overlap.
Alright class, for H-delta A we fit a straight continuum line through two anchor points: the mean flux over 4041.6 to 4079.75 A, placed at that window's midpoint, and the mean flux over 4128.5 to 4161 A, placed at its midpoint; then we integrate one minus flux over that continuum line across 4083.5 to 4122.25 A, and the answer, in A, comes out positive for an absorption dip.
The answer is -2.8 A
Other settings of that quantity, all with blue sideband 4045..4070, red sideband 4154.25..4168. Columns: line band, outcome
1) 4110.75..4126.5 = -0.5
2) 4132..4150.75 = 0.9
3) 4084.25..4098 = -2.3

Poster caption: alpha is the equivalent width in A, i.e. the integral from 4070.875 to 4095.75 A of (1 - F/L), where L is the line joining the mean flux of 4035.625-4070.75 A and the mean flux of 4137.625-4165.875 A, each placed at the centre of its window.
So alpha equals -3.0 A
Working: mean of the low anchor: 5.81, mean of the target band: 6.59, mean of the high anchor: 6.03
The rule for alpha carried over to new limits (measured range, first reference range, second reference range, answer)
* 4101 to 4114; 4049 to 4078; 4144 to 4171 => -0.6 A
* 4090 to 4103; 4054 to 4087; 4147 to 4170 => -0.5 A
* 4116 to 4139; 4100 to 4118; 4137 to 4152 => -1.6 A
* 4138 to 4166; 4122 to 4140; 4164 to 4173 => 1.3 A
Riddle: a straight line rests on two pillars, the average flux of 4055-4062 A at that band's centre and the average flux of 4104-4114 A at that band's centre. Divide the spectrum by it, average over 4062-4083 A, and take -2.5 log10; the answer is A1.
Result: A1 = -0.19 mag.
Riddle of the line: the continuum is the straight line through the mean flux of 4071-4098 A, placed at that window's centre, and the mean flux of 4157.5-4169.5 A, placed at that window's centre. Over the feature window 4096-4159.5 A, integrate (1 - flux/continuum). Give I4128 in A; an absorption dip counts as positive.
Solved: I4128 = 1.4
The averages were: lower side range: 6.5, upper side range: 6.11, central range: 6.15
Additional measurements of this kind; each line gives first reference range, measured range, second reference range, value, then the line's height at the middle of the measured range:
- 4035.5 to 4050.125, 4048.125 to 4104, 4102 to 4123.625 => -0.4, 6.09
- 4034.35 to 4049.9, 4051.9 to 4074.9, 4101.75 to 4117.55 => 1.2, 6.04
